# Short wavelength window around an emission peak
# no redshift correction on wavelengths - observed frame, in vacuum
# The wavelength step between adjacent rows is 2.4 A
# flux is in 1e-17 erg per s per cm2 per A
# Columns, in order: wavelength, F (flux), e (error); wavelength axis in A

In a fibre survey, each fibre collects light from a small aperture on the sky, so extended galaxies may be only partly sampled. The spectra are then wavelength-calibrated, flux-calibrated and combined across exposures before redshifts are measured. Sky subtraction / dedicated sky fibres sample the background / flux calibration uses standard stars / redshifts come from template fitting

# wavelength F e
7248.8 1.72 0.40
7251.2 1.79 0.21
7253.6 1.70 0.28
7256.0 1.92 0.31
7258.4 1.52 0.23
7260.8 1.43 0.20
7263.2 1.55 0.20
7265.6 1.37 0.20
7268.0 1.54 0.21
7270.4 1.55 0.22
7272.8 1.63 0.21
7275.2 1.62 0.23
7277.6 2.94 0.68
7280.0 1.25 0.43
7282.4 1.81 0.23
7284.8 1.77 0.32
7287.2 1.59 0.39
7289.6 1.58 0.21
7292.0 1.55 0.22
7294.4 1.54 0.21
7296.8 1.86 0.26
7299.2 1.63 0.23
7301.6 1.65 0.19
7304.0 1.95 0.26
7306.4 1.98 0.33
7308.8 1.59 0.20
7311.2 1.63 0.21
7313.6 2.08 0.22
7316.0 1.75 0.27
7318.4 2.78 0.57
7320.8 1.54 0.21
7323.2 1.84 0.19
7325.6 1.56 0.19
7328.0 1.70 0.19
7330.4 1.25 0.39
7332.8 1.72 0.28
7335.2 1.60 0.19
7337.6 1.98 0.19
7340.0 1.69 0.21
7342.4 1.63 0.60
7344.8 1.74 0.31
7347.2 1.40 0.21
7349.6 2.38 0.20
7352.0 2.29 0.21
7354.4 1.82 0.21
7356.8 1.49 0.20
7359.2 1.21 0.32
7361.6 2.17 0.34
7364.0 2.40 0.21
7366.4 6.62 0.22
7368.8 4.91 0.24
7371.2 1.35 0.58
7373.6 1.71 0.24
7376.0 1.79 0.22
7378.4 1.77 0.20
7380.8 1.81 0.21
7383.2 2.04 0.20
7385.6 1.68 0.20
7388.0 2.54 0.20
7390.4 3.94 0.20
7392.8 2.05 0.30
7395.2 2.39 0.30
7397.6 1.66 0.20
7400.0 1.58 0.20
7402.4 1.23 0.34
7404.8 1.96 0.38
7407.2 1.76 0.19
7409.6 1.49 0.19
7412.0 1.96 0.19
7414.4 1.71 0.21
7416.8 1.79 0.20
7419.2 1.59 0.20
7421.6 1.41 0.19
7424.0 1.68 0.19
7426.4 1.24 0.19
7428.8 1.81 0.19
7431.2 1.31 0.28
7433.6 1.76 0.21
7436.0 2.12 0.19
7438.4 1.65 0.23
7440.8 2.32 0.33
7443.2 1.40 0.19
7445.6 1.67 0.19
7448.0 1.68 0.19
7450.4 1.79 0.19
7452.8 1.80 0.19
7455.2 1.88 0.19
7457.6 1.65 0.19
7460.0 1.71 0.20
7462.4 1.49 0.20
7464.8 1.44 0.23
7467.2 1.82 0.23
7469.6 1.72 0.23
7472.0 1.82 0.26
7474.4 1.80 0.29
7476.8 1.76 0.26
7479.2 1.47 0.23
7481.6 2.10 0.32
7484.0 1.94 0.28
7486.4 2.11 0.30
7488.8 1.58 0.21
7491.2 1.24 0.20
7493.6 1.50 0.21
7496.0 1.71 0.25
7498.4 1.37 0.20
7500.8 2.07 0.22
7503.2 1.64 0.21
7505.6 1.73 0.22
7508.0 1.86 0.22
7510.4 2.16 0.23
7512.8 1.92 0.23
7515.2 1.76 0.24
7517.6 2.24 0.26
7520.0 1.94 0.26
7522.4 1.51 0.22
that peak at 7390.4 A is [N II] 6583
